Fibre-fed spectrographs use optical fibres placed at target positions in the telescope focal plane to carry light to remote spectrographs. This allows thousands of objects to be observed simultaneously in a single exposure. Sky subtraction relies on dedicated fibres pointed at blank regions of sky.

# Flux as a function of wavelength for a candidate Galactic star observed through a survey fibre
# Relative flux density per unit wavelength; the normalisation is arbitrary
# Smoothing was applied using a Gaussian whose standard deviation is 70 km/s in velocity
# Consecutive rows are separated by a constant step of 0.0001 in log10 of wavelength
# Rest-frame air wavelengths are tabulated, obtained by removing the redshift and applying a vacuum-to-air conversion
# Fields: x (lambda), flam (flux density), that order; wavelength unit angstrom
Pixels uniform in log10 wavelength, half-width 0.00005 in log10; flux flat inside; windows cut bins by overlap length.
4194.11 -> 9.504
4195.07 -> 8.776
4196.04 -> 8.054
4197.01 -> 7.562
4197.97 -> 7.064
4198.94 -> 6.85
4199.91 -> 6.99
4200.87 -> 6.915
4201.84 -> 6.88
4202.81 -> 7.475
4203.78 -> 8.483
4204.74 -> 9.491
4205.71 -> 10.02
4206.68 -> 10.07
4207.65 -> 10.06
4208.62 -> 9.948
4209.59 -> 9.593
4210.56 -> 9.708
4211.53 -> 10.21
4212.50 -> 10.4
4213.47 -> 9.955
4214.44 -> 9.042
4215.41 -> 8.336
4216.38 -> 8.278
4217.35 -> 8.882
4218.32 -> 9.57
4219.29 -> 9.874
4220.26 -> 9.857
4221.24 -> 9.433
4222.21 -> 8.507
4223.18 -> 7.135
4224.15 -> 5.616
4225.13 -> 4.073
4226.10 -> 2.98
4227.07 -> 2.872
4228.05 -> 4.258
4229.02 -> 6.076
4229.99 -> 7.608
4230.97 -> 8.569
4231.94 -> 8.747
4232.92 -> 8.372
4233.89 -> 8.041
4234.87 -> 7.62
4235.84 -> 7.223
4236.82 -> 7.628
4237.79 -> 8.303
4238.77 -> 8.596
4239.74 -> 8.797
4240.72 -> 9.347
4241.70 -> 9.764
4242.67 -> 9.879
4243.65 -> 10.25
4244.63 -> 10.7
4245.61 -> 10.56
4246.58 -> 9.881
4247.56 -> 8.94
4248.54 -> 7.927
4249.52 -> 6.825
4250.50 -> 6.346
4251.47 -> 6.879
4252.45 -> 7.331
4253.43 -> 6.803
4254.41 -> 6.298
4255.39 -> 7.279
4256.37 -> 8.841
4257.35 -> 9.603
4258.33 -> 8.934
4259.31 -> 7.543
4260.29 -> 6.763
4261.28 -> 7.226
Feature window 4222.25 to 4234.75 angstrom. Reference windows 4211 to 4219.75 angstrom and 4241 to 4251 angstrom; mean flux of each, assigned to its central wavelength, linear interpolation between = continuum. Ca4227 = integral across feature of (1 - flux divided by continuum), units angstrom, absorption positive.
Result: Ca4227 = 4.0 angstrom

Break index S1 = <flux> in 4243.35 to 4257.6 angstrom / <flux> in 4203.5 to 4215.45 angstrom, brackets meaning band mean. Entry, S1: 0.8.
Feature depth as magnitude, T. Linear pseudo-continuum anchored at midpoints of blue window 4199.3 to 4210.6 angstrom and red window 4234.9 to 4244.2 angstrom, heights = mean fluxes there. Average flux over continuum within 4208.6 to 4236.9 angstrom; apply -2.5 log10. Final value 0.113 mag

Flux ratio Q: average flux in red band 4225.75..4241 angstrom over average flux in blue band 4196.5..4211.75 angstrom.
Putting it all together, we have 0.84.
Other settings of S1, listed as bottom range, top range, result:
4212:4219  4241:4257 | 0.91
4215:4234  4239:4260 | 1.16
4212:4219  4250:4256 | 0.74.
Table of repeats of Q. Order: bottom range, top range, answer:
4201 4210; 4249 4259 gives 0.83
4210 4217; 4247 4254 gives 0.78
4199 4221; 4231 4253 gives 0.94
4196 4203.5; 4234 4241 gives 1.13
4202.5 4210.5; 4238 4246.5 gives 1.03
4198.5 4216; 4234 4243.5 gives 0.97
